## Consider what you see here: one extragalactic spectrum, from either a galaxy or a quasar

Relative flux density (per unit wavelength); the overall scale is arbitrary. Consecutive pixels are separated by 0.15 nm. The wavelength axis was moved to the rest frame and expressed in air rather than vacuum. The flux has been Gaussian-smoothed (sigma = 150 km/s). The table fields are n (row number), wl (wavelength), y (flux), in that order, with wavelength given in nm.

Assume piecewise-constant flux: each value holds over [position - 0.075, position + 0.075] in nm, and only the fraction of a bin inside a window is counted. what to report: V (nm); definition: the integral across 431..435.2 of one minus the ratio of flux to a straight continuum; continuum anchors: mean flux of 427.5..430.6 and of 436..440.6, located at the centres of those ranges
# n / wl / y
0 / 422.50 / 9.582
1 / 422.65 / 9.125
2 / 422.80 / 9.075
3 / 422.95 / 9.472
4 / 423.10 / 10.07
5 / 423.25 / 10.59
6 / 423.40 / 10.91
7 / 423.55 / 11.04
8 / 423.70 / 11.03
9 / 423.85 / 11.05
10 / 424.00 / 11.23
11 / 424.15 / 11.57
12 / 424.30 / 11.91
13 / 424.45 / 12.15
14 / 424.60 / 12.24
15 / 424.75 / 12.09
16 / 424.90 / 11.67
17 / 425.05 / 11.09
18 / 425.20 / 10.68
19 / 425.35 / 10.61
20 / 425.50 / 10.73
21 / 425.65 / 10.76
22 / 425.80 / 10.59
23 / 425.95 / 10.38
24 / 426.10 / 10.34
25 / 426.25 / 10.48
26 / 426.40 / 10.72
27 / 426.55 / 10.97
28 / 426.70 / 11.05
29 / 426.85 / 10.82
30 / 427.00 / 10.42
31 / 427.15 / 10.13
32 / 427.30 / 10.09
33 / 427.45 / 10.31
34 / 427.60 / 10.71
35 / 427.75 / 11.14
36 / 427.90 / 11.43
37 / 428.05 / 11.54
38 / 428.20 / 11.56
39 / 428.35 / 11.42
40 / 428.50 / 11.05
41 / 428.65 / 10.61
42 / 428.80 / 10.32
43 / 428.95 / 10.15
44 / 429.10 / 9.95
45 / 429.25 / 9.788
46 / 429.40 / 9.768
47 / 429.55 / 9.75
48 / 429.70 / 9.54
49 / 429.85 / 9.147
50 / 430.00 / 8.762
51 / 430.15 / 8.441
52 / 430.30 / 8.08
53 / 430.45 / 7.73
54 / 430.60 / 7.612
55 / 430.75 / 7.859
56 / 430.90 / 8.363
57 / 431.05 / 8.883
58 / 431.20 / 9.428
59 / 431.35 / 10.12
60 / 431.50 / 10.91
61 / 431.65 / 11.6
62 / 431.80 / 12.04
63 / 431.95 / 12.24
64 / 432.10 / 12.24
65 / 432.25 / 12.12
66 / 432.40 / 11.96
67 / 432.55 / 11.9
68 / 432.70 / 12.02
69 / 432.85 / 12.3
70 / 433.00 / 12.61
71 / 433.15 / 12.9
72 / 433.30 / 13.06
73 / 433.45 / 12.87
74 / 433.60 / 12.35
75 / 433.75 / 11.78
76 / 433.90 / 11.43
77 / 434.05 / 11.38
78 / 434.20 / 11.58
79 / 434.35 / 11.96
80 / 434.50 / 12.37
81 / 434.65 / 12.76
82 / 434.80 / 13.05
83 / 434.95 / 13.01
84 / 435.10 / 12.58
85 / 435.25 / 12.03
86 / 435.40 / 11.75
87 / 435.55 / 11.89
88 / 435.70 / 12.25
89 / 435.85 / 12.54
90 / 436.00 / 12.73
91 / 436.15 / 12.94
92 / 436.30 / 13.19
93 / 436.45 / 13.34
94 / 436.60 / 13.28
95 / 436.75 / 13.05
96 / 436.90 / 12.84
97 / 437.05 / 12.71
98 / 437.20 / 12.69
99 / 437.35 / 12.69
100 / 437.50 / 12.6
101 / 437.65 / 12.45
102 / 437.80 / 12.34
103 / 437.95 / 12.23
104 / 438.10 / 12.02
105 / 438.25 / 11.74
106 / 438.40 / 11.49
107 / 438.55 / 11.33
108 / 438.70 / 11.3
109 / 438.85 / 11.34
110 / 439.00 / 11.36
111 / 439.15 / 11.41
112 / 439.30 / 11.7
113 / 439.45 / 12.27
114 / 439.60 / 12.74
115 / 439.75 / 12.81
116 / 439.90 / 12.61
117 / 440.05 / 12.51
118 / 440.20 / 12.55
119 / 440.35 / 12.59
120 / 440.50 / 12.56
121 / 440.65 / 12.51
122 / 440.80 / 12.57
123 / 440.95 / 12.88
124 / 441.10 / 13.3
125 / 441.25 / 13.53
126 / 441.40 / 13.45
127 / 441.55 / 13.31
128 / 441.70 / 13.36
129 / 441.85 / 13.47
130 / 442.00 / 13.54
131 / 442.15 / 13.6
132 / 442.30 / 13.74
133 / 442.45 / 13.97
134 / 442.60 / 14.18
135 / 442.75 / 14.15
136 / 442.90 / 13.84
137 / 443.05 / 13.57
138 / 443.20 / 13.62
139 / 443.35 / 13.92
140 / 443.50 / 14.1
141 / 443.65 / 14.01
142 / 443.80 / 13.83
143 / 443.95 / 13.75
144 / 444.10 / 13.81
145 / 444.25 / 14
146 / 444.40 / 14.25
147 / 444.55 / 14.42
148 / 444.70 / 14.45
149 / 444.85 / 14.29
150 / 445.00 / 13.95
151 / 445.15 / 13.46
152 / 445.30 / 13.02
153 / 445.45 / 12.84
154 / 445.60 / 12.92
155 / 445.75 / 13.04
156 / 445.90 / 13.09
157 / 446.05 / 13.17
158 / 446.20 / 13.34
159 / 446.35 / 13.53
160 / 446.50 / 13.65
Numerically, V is -0.34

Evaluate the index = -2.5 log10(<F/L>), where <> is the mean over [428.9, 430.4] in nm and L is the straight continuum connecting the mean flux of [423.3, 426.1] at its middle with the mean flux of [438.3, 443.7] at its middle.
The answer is 0.25 mag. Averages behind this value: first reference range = 11.2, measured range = 9.3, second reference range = 12.9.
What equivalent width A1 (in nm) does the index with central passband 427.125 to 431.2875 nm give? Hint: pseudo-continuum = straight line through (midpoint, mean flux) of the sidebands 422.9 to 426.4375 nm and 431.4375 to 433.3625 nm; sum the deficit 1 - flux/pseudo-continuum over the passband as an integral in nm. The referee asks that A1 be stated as 0.672 nm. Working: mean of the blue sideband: 11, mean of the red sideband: 12.1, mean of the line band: 9.77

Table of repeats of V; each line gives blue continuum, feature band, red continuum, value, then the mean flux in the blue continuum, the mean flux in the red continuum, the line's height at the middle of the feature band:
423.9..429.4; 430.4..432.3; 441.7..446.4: 0.26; 10.9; 13.7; 11.7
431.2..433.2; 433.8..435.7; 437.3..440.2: -0.04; 11.8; 12.1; 11.9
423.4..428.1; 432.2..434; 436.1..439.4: -0.07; 11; 12.3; 11.8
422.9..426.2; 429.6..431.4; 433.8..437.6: 0.48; 11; 12.5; 11.8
